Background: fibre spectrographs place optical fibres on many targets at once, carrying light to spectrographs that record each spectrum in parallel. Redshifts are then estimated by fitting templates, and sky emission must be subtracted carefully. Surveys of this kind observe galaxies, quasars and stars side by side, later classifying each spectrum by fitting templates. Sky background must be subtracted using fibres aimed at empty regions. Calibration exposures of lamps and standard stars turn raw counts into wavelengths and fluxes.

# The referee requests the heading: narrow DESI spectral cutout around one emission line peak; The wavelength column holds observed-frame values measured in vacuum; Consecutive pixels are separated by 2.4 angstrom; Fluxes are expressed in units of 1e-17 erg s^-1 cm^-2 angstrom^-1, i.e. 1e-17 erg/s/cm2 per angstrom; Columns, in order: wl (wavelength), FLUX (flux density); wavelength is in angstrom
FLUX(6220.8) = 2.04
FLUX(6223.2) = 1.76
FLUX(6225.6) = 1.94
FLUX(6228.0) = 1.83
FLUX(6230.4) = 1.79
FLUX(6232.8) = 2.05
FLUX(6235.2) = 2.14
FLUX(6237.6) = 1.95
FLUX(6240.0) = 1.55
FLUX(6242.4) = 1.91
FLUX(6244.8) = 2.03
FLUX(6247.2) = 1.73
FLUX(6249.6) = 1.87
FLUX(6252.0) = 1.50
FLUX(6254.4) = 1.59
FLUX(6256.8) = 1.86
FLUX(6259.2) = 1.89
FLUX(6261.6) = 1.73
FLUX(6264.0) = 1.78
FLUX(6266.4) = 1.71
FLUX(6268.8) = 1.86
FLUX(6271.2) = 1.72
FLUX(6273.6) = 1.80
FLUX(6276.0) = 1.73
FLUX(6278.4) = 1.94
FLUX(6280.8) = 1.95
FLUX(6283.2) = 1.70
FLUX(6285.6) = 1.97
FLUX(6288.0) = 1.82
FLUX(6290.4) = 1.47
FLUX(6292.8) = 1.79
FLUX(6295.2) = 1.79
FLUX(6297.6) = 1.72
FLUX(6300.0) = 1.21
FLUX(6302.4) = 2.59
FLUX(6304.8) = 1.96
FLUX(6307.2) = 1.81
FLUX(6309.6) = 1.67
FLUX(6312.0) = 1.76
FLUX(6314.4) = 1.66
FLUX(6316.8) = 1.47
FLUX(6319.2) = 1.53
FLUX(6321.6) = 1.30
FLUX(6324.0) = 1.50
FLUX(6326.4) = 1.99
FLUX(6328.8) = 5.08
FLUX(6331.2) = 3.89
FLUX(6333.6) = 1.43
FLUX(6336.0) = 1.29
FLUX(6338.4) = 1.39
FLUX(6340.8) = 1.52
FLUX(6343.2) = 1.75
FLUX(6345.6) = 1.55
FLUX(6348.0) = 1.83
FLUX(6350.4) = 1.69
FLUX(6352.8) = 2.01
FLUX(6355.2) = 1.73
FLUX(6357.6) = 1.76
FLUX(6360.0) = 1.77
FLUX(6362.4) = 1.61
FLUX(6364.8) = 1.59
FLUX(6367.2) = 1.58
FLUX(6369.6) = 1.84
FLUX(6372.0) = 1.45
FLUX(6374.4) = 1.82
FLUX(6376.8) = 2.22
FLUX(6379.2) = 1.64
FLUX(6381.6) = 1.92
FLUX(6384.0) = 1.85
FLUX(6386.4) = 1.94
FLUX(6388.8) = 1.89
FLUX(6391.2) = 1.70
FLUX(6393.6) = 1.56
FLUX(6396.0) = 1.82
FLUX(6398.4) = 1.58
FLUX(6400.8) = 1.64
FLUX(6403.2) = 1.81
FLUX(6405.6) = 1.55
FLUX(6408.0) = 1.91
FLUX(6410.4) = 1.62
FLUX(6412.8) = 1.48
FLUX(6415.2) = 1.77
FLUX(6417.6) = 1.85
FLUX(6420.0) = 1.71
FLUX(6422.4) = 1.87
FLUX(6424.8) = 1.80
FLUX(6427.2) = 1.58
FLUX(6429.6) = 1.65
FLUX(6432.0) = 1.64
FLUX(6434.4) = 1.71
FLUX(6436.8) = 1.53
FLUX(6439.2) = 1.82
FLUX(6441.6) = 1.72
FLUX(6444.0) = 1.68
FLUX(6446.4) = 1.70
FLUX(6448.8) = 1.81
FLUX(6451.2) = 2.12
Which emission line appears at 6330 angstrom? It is H-beta 4861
